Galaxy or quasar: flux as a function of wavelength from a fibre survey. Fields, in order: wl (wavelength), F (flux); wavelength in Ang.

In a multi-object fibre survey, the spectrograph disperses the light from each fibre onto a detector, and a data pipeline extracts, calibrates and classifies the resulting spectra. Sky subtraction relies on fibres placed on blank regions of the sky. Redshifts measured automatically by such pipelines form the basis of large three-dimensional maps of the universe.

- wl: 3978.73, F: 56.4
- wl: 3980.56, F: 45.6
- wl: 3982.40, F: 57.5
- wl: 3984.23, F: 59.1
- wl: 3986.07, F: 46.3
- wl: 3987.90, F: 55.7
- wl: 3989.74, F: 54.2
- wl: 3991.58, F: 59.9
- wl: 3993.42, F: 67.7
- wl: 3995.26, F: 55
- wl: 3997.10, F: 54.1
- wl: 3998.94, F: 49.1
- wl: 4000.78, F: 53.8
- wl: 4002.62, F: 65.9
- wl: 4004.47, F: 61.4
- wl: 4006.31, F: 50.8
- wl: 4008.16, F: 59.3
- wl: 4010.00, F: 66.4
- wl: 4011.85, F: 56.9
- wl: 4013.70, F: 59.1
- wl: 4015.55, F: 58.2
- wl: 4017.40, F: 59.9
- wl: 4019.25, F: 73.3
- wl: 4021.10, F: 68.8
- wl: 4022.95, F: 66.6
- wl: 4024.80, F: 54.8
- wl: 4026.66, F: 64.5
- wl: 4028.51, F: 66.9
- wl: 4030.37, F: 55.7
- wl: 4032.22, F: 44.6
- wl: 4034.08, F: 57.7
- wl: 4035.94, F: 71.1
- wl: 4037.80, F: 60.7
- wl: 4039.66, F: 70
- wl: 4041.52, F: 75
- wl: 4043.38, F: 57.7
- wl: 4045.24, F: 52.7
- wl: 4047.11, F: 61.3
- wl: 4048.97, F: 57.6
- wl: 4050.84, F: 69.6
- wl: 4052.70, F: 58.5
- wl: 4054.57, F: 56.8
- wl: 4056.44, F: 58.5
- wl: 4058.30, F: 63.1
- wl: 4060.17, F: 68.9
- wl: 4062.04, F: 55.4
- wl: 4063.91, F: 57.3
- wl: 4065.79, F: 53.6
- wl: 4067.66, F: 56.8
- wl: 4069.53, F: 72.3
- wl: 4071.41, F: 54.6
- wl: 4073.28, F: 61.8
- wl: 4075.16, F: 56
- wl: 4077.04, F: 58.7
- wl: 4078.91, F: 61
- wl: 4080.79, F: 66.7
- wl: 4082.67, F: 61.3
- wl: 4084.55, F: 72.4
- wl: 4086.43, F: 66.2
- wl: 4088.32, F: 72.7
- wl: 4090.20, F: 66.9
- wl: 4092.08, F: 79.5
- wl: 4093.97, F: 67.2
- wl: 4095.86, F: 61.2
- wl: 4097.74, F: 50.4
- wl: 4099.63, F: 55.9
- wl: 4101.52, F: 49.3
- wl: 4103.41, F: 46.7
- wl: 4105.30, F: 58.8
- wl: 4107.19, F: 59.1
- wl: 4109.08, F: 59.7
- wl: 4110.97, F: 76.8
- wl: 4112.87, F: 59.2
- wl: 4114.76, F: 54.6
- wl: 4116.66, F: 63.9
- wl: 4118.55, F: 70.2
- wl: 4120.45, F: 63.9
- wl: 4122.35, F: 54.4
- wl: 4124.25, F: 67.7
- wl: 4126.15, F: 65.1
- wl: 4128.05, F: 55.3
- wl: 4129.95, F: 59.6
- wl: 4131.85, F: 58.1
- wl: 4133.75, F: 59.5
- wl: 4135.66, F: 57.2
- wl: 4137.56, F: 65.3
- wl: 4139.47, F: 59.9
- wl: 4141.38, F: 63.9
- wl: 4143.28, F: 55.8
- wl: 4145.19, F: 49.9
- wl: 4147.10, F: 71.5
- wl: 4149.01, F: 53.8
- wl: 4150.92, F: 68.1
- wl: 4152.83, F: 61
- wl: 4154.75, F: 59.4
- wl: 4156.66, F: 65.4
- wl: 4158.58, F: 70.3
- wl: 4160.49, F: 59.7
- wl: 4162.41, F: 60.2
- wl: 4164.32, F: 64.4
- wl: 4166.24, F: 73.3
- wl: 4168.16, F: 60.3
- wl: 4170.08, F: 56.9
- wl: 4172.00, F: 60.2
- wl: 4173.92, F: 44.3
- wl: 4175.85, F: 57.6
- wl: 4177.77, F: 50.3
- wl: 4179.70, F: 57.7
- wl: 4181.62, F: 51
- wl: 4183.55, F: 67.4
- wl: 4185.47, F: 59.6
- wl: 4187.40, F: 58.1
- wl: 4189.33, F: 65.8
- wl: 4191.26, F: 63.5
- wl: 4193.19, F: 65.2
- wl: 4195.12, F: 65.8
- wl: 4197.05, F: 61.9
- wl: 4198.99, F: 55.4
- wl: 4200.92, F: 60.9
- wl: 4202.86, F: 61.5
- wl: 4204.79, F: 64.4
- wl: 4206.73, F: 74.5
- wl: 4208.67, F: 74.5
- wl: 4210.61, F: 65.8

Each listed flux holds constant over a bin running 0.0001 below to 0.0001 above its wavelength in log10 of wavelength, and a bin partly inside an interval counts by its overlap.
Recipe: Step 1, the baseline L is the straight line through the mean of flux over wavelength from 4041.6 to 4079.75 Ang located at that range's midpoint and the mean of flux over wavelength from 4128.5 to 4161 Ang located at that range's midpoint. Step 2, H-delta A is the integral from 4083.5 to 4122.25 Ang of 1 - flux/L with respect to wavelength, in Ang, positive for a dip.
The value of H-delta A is -1.3 Ang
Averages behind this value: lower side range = 60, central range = 62.5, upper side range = 61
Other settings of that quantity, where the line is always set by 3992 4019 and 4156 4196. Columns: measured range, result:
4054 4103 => -1.6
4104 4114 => -0.3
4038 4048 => -0.7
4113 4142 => -0.5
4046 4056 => -0.2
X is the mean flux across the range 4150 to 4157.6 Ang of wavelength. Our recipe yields 63.4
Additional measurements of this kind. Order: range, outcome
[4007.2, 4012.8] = 60.8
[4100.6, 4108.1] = 53.5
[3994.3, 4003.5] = 55.6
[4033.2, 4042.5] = 66.9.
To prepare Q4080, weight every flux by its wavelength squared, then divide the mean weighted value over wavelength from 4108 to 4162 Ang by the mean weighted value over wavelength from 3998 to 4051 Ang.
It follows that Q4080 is 1.07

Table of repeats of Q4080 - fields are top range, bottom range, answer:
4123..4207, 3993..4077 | 1.08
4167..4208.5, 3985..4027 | 1.12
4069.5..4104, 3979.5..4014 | 1.14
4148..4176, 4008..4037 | 1.06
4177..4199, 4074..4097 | 0.97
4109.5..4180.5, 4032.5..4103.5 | 1.03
